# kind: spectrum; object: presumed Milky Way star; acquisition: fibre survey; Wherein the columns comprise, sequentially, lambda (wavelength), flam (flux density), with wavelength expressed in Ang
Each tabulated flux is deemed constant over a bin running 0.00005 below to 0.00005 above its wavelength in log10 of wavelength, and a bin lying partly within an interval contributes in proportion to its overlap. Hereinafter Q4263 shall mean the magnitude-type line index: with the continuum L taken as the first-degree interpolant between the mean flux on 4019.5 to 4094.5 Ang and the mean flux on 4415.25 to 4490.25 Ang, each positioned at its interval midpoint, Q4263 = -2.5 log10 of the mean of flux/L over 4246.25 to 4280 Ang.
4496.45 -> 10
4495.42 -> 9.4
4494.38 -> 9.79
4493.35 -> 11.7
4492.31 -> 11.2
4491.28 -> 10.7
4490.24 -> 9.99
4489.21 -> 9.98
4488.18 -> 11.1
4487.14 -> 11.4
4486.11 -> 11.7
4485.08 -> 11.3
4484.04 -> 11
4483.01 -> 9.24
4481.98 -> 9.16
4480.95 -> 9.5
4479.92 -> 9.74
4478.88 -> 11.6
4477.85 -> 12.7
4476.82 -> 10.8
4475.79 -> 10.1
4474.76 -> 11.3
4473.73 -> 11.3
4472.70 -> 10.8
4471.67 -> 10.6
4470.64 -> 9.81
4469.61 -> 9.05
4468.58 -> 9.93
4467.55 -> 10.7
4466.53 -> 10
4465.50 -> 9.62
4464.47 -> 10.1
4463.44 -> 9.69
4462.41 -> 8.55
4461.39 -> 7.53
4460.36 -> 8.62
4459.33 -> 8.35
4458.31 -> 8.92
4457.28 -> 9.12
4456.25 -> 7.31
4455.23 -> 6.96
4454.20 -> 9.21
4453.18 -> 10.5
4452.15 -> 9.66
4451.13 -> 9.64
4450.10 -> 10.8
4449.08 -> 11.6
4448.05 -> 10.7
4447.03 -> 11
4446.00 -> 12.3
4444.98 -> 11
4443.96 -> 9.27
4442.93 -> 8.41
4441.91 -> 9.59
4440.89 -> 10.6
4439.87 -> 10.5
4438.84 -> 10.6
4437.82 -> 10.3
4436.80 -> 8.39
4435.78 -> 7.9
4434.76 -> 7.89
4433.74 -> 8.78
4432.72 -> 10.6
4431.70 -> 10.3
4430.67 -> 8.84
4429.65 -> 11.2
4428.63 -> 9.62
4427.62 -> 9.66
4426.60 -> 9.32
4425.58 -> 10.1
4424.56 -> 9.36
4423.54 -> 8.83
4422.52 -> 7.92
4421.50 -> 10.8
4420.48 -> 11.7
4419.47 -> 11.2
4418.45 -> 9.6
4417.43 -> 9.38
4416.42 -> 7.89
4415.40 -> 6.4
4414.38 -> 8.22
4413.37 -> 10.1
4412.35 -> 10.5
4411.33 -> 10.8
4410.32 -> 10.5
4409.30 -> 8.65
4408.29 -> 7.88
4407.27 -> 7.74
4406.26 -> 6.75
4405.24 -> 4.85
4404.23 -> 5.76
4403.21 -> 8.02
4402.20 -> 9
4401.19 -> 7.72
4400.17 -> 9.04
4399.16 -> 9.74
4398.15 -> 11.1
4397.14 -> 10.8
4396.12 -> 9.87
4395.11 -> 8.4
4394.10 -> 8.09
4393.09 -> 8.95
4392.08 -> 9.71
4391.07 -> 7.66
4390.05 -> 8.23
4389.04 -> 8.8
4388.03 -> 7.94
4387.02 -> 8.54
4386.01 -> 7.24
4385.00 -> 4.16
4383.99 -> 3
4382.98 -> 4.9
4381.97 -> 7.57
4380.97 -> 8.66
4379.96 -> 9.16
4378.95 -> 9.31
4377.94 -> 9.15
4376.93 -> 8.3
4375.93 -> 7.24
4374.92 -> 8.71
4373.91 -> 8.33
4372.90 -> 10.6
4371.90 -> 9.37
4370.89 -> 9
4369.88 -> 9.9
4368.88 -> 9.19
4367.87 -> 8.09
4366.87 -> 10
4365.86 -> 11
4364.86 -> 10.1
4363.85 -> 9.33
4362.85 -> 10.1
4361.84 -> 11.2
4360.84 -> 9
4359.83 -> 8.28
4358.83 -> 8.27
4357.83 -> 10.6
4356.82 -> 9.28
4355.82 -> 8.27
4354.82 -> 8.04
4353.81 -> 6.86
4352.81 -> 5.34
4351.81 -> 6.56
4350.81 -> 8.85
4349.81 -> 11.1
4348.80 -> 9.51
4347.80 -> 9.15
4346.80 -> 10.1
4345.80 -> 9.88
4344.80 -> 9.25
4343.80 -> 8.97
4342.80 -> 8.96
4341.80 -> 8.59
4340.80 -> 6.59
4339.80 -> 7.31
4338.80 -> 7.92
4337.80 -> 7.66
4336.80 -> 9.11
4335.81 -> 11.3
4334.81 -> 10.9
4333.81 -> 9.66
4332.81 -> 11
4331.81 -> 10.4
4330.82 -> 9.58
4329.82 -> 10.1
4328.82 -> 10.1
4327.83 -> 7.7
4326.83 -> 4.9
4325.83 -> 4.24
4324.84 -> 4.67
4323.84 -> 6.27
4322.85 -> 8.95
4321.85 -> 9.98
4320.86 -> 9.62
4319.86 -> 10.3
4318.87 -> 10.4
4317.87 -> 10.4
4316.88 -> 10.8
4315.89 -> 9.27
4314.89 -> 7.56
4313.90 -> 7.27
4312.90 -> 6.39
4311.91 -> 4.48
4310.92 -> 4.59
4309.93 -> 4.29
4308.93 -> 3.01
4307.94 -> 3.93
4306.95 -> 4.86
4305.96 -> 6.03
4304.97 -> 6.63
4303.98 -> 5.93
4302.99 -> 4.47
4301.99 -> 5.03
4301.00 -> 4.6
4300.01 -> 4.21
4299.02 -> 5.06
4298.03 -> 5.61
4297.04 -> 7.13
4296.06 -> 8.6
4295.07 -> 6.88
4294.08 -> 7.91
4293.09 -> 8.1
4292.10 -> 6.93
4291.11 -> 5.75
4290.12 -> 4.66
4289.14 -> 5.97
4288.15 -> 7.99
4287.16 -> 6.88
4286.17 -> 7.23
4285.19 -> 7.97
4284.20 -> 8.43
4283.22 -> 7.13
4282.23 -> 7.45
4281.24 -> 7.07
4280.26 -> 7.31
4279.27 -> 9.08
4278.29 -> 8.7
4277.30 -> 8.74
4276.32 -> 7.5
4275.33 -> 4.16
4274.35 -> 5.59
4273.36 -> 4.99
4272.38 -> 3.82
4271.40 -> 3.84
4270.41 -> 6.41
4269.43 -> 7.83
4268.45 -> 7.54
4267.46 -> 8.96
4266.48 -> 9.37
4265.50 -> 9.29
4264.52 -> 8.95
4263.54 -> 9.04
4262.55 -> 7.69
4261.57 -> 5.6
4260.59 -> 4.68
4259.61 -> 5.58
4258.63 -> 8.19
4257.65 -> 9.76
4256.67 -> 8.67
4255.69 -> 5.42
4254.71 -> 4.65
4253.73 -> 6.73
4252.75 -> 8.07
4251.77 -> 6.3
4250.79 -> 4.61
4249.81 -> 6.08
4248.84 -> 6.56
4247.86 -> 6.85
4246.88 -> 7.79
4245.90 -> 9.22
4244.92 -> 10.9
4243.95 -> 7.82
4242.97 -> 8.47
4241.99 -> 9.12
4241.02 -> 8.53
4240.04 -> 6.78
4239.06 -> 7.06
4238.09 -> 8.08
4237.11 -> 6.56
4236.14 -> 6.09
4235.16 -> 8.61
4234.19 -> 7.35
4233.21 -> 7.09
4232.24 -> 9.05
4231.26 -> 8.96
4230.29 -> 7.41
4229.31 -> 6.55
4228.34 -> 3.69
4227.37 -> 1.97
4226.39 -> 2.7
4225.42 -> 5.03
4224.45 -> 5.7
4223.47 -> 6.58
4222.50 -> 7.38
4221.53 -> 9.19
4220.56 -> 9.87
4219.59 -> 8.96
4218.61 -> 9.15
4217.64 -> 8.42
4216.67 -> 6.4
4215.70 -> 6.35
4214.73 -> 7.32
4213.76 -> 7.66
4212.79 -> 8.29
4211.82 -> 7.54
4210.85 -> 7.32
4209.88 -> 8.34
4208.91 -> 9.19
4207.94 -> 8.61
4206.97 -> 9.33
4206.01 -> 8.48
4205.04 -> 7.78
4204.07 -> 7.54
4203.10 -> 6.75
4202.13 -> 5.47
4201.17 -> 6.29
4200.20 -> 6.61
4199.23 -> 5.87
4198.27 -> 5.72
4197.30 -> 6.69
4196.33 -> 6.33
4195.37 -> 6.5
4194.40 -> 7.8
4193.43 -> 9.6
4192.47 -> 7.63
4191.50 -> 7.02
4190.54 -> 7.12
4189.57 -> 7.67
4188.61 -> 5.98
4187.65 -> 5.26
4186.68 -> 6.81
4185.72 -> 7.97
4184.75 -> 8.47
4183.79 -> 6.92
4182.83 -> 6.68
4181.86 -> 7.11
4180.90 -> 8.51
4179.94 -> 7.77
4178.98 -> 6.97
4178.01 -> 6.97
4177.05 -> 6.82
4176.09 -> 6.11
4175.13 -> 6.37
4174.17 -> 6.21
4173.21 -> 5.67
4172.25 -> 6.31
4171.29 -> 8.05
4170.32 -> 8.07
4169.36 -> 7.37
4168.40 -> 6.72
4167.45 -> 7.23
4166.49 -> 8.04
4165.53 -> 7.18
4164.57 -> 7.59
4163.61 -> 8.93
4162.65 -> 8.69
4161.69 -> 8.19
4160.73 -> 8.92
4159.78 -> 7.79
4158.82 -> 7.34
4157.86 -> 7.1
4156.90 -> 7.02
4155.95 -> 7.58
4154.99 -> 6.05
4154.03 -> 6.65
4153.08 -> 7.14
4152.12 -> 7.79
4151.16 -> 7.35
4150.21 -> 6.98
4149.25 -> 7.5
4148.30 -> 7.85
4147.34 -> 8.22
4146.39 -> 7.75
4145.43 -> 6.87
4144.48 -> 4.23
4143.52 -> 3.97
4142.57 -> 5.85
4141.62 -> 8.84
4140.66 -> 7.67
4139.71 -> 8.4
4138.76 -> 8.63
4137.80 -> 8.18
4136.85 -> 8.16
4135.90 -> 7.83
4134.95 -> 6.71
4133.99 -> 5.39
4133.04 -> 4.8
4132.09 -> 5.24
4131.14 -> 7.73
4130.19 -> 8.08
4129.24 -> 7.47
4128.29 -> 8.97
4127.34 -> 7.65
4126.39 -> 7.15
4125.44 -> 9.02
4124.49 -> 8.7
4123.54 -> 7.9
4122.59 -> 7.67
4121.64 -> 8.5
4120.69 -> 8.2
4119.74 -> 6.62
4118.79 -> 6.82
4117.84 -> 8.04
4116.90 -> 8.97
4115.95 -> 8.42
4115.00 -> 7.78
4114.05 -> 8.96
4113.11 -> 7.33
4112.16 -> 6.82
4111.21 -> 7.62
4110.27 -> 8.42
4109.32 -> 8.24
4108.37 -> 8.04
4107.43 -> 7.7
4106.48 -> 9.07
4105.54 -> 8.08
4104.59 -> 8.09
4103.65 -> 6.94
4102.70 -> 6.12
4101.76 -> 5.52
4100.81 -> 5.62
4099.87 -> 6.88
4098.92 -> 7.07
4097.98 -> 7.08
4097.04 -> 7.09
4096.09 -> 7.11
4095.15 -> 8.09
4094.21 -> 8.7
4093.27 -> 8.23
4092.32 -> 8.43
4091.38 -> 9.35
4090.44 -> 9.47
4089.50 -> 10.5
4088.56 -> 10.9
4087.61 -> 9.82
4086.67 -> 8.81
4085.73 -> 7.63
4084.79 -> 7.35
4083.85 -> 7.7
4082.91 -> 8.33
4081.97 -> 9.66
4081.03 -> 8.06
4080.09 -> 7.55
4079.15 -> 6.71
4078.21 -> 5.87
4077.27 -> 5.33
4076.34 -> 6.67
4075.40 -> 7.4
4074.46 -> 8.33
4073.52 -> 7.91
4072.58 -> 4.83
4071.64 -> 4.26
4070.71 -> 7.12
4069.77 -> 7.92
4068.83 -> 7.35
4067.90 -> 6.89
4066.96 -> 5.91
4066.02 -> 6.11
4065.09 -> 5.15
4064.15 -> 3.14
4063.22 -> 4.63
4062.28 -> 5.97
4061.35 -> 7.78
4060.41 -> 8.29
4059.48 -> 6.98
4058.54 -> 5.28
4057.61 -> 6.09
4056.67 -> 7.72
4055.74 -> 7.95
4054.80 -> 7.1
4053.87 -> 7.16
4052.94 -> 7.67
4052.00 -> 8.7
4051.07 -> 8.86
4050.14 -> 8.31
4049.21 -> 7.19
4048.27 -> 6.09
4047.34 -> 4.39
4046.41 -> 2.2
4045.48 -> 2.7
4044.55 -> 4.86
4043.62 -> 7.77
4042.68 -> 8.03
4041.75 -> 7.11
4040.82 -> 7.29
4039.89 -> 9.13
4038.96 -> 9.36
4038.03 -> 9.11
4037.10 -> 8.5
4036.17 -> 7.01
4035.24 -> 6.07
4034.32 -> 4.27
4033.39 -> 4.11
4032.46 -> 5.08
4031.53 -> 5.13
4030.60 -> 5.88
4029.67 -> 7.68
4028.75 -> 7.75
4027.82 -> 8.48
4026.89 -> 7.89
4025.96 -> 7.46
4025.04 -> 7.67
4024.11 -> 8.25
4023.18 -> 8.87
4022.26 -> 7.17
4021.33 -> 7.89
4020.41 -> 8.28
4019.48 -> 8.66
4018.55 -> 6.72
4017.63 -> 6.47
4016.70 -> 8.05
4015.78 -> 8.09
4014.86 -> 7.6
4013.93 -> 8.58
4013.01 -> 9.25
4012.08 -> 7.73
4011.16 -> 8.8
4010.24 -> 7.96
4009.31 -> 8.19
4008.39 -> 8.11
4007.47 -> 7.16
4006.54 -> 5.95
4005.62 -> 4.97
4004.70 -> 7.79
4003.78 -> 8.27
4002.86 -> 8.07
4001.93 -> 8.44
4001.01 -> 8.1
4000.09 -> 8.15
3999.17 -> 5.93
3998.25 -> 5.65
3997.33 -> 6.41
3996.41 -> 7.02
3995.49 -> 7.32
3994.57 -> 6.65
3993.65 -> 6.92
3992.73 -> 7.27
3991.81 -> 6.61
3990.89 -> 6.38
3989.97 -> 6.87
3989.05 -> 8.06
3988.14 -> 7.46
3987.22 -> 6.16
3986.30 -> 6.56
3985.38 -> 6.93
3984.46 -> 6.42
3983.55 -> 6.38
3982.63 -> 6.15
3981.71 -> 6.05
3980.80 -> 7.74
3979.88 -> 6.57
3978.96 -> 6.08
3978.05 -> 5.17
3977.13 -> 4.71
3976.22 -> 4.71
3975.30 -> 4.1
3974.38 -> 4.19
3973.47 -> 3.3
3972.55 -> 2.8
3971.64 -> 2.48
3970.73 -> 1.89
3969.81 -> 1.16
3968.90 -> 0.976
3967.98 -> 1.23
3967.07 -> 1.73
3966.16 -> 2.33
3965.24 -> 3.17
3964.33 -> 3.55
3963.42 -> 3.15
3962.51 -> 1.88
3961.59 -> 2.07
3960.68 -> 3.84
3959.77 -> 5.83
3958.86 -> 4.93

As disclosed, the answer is 0.22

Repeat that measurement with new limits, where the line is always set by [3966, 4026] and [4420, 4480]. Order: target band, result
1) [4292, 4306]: 0.367 mag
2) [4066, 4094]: -0.099 mag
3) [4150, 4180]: 0.058 mag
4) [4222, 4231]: 0.461 mag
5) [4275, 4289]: 0.138 mag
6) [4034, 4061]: -0.026 mag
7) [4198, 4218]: 0.084 mag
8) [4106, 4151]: -0.023 mag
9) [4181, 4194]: 0.080 mag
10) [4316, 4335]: -0.004 mag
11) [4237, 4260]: 0.121 mag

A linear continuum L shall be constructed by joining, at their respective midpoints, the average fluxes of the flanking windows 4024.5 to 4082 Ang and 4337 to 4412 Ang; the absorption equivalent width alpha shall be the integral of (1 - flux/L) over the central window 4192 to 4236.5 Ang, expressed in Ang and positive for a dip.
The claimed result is 2.6 Ang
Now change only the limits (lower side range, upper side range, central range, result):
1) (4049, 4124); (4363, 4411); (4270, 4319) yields 9.84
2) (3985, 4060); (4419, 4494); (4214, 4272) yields 9.22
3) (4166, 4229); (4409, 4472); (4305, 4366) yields 1.58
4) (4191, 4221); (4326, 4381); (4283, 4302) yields 3.99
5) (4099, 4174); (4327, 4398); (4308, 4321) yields 1.69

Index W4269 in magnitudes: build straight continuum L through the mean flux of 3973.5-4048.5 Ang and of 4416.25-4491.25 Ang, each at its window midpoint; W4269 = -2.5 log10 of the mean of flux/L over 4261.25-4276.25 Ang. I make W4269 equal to 0.24 mag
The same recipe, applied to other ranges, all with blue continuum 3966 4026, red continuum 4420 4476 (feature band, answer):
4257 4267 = 0.07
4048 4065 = -0.01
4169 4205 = 0.13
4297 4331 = 0.28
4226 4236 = 0.27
